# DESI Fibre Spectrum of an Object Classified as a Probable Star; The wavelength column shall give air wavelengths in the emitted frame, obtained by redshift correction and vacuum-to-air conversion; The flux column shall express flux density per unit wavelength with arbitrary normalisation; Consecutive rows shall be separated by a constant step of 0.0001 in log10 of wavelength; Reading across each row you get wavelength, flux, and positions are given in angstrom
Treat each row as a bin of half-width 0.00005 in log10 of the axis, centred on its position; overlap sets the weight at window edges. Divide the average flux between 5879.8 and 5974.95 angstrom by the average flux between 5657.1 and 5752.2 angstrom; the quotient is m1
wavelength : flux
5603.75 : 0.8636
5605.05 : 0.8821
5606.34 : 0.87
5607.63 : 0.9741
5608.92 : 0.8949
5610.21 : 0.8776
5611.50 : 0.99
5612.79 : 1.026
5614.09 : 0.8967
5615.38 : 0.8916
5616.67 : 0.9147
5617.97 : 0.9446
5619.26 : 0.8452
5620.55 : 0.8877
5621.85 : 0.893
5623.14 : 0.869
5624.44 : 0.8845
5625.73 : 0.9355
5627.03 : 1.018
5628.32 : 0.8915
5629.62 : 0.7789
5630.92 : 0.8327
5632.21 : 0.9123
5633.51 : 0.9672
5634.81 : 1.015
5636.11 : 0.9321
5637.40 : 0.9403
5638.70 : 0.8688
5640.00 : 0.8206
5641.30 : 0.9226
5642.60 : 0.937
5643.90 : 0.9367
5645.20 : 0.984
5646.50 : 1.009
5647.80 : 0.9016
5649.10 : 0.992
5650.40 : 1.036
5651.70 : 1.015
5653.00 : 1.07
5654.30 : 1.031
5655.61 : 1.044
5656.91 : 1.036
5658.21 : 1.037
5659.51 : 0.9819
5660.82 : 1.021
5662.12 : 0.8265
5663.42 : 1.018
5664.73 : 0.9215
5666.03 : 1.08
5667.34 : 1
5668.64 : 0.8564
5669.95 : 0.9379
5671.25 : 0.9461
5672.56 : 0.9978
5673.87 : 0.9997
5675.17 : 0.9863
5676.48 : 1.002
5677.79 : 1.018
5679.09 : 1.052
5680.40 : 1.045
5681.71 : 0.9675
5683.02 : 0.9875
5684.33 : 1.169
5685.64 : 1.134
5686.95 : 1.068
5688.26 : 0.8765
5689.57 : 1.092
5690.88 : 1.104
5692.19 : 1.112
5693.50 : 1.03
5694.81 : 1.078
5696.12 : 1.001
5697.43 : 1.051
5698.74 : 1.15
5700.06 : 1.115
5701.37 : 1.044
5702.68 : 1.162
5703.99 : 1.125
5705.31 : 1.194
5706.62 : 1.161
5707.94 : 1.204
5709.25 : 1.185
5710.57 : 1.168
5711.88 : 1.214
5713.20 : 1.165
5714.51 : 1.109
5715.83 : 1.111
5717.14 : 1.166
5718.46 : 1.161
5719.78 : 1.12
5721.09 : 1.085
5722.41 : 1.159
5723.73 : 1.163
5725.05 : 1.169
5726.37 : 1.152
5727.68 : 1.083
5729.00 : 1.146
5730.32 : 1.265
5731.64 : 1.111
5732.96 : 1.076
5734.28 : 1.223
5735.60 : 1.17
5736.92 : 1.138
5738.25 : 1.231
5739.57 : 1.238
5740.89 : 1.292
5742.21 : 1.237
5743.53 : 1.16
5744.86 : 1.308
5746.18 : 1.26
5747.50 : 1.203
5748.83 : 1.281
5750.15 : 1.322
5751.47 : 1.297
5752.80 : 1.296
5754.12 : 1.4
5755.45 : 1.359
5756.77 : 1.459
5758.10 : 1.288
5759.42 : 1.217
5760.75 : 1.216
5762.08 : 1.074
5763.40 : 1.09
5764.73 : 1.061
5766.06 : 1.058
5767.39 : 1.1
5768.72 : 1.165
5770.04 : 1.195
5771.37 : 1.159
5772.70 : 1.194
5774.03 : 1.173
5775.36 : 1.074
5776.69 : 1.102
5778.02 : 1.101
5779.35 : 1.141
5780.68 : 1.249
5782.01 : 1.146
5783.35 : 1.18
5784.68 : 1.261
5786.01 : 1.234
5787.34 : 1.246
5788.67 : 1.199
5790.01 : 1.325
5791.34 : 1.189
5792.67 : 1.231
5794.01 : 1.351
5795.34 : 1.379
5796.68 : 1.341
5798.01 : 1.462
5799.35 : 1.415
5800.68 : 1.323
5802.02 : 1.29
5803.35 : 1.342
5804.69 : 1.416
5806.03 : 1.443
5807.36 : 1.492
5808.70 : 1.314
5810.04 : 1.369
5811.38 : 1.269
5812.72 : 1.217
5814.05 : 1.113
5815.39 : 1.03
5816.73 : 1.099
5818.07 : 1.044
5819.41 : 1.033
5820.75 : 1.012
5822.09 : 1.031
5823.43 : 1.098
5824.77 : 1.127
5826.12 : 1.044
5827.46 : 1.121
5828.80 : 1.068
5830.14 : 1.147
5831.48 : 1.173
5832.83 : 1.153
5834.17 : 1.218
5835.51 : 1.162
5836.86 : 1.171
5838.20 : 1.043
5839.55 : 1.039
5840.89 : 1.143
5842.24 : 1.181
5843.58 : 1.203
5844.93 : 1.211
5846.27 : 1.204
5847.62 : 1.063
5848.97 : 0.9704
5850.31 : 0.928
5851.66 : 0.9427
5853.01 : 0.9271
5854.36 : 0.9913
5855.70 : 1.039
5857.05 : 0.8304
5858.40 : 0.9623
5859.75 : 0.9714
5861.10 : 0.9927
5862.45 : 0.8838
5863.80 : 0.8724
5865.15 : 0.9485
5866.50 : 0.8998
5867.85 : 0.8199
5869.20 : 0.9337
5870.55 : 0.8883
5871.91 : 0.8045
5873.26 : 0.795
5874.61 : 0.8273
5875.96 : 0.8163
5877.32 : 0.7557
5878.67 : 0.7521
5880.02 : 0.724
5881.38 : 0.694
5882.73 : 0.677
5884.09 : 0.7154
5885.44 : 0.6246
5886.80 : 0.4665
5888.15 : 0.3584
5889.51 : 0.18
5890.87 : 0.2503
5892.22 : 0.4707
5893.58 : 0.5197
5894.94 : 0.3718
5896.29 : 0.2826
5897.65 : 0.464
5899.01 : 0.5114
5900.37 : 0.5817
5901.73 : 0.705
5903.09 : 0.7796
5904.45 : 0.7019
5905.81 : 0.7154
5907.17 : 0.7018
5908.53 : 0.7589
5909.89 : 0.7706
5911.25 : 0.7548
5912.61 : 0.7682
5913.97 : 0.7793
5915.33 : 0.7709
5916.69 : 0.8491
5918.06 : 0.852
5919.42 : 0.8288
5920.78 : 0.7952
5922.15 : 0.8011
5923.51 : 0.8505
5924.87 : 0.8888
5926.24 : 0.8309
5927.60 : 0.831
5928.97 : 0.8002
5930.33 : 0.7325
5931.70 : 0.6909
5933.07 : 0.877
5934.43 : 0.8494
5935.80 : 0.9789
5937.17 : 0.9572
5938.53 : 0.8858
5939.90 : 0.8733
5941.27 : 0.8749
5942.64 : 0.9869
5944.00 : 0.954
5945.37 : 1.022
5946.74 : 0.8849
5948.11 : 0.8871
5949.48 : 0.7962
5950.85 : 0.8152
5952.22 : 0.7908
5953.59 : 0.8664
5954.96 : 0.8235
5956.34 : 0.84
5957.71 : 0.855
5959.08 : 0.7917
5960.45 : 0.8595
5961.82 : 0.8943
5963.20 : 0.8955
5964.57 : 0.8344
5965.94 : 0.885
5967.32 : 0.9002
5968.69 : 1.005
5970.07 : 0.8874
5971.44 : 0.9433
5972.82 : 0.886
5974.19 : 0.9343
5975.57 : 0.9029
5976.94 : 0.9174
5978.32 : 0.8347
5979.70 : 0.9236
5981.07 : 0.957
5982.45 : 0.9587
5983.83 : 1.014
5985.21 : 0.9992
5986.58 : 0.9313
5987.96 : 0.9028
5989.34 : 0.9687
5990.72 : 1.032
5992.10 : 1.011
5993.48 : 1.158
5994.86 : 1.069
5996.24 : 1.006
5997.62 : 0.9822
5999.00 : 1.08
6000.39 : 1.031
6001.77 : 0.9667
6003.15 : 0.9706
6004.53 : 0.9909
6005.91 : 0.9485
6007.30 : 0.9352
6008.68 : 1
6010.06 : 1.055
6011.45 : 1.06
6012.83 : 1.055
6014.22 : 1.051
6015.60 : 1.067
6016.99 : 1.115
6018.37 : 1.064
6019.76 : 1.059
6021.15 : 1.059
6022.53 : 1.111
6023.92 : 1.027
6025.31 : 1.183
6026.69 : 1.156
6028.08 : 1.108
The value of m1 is 0.7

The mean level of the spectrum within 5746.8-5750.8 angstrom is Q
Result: 1.27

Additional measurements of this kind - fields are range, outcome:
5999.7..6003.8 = 0.991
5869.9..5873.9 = 0.828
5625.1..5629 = 0.947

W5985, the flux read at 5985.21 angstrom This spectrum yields 0.9992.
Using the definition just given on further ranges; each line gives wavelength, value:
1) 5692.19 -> 1.112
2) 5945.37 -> 1.022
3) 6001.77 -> 0.9667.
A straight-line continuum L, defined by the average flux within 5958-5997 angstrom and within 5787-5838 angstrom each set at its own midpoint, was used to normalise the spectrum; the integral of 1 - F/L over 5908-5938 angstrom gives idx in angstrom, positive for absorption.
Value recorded 6.15 angstrom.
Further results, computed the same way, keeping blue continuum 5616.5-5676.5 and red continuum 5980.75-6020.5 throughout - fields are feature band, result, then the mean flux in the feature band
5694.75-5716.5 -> -3.9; 1.13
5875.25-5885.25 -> 2.7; 0.729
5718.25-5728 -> -1.7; 1.14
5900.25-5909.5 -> 2.6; 0.716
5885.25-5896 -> 6.5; 0.391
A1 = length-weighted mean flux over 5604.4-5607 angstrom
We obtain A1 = 0.876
